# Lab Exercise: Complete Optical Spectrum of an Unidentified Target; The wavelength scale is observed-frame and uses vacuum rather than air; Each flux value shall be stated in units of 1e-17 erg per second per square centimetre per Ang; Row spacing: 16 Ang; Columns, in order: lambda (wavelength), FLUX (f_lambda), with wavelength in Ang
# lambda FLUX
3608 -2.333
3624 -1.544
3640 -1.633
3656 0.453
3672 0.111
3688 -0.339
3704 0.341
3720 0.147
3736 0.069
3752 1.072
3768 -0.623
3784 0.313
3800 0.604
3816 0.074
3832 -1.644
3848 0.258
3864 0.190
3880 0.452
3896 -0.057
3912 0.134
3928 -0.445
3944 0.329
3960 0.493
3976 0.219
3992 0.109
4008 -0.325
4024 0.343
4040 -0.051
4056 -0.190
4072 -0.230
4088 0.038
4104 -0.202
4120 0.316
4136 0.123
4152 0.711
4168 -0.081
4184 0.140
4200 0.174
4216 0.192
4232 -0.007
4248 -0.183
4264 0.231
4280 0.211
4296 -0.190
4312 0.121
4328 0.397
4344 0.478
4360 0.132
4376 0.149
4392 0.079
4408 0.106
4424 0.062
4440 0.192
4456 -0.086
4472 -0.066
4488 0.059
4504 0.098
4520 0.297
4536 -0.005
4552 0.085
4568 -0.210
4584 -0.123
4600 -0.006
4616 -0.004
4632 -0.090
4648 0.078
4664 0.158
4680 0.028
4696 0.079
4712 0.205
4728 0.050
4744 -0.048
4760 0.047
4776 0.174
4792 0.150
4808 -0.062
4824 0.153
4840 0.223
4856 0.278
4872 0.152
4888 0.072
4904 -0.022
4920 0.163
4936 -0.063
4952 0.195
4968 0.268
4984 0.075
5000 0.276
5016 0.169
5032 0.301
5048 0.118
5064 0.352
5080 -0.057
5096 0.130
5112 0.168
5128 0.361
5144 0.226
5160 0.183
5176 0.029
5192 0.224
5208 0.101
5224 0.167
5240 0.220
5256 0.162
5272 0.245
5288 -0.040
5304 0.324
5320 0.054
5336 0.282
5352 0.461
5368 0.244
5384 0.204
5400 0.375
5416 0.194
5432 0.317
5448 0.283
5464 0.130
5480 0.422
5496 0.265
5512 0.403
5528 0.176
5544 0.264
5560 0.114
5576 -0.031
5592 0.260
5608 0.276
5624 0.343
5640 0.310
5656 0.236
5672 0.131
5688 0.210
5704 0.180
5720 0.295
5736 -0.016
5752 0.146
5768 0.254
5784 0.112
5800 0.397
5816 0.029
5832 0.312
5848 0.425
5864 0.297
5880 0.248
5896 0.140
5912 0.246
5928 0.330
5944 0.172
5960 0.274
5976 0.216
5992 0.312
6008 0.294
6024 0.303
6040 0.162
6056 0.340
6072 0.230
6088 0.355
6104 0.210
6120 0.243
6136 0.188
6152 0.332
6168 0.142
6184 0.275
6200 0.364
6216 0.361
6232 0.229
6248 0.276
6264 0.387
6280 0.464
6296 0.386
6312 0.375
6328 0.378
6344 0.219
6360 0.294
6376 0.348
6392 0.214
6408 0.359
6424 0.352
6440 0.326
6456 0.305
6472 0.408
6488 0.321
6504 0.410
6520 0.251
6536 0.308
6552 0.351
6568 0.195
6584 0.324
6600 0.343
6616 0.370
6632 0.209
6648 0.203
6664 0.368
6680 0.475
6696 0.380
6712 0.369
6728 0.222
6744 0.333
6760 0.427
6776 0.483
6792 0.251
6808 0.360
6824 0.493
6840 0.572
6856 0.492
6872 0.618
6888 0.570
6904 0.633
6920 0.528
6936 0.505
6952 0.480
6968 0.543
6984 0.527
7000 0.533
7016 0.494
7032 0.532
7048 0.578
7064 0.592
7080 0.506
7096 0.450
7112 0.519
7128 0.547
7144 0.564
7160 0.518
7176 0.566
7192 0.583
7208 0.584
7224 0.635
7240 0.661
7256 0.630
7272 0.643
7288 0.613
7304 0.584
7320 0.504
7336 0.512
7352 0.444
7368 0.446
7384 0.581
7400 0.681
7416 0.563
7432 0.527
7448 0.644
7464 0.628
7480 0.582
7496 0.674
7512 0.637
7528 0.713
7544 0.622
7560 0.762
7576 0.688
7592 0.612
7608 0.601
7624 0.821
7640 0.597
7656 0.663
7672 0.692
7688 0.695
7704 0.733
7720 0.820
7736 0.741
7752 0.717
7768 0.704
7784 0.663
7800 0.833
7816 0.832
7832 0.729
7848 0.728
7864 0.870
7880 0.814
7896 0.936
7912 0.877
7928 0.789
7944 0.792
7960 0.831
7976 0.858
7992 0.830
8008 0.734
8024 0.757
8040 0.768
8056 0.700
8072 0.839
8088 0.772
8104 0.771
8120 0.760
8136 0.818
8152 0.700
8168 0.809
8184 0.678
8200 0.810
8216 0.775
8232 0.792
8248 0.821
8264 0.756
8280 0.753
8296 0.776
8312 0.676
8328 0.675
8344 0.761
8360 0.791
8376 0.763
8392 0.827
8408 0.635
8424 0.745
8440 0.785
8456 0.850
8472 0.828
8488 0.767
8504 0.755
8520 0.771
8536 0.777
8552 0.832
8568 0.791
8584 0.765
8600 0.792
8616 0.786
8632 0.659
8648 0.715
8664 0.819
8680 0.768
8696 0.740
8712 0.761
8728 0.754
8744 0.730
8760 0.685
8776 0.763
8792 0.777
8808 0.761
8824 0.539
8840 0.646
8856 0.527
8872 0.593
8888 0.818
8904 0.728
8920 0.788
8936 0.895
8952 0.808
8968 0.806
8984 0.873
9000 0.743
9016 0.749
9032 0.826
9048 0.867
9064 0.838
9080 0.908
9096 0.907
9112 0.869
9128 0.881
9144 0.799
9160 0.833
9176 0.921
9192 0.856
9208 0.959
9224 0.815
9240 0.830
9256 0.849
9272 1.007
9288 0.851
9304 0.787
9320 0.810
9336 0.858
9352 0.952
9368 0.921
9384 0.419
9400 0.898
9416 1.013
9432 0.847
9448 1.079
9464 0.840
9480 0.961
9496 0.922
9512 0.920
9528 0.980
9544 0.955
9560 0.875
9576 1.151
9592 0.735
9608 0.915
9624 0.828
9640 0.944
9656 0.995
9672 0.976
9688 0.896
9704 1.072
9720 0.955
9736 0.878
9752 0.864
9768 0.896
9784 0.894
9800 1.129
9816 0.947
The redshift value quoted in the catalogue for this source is 0.71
